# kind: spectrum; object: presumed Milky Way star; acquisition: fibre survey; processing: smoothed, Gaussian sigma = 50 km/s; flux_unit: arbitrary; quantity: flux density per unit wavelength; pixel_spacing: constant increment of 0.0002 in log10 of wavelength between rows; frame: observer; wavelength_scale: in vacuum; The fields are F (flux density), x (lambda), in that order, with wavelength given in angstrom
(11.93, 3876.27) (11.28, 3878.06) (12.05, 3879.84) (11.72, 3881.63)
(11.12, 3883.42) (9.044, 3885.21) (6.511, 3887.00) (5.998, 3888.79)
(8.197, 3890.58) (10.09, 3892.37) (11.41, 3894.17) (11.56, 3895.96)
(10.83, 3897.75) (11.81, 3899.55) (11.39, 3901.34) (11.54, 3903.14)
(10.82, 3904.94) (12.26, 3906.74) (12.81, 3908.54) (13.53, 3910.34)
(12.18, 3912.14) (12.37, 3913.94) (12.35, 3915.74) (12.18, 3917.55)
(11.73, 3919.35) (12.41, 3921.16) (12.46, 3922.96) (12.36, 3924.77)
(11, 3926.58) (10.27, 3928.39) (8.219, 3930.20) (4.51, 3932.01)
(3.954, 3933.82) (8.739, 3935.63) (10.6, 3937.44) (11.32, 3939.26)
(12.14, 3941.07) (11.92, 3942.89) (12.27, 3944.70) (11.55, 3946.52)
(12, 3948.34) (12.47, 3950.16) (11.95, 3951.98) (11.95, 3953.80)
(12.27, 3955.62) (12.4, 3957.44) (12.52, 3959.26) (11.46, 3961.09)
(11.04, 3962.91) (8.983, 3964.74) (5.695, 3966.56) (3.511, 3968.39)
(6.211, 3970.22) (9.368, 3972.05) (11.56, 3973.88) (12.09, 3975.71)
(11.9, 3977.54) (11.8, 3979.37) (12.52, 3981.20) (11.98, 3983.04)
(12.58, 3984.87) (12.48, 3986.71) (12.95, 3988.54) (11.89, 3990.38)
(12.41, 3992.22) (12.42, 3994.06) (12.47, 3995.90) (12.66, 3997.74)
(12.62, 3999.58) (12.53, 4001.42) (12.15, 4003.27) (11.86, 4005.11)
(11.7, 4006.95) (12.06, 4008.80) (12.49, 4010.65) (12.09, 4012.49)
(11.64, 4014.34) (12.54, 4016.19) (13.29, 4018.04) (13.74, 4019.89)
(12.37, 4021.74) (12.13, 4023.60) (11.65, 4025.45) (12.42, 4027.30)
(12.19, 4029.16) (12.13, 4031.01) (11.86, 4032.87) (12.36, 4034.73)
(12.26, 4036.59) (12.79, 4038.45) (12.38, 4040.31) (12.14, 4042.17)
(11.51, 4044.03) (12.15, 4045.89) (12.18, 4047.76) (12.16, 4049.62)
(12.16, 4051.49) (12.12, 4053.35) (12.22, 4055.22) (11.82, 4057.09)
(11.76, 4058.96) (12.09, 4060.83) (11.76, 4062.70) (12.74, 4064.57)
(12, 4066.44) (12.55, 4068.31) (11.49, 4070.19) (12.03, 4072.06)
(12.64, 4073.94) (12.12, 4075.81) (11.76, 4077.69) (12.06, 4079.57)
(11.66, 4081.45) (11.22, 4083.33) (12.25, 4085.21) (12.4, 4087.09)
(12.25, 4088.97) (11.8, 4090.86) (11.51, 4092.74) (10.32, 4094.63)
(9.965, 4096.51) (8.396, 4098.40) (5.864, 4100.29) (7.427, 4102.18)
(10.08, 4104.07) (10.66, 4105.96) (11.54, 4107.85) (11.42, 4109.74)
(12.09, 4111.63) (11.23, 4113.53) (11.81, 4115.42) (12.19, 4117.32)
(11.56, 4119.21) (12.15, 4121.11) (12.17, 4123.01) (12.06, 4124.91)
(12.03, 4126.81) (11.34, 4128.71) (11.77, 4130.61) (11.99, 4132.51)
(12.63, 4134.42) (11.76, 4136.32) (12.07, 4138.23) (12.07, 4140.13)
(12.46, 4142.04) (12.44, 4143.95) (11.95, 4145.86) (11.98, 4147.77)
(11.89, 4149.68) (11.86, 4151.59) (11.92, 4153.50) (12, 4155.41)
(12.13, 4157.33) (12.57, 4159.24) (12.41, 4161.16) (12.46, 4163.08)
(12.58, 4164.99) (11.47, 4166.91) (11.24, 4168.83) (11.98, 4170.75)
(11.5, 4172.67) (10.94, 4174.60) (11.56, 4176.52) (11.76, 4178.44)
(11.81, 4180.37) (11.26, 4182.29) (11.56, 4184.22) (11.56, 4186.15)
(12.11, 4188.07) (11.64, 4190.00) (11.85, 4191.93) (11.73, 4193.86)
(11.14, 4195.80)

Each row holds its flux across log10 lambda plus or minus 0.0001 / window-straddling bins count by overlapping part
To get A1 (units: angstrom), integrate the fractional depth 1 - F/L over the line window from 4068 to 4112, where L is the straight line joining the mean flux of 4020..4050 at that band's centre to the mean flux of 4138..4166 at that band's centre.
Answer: 4.2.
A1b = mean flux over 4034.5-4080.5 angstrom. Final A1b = 12.1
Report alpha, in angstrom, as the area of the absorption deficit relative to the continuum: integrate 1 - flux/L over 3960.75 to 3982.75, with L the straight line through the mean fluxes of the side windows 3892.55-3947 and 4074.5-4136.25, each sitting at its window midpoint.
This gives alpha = 2.8 angstrom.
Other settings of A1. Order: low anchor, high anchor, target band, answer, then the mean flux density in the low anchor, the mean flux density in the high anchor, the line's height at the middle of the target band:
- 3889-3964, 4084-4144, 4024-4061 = -2.9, 11.1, 11.3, 11.2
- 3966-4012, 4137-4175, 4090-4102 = 2.3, 11.3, 12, 11.8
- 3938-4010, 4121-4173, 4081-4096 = 0.3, 11.4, 12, 11.8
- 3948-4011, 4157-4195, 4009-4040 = -2.4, 11.4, 11.8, 11.5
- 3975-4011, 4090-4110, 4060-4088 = -4.3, 12.3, 9.85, 10.4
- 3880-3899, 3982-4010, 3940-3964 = -1.5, 9.78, 12.3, 11.3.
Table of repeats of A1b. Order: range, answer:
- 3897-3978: 10.8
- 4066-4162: 11.6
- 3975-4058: 12.3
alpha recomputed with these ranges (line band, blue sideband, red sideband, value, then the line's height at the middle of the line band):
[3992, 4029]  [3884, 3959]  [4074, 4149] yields -4.1 angstrom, 11.1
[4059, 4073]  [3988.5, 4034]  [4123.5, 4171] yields 0.2 angstrom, 12.2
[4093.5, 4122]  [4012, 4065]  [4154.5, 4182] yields 3.7 angstrom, 12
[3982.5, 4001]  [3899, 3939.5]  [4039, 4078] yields -1.5 angstrom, 11.5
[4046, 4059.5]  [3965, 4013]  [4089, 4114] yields -1.8 angstrom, 10.7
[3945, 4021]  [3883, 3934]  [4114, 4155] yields -3.4 angstrom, 11.1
